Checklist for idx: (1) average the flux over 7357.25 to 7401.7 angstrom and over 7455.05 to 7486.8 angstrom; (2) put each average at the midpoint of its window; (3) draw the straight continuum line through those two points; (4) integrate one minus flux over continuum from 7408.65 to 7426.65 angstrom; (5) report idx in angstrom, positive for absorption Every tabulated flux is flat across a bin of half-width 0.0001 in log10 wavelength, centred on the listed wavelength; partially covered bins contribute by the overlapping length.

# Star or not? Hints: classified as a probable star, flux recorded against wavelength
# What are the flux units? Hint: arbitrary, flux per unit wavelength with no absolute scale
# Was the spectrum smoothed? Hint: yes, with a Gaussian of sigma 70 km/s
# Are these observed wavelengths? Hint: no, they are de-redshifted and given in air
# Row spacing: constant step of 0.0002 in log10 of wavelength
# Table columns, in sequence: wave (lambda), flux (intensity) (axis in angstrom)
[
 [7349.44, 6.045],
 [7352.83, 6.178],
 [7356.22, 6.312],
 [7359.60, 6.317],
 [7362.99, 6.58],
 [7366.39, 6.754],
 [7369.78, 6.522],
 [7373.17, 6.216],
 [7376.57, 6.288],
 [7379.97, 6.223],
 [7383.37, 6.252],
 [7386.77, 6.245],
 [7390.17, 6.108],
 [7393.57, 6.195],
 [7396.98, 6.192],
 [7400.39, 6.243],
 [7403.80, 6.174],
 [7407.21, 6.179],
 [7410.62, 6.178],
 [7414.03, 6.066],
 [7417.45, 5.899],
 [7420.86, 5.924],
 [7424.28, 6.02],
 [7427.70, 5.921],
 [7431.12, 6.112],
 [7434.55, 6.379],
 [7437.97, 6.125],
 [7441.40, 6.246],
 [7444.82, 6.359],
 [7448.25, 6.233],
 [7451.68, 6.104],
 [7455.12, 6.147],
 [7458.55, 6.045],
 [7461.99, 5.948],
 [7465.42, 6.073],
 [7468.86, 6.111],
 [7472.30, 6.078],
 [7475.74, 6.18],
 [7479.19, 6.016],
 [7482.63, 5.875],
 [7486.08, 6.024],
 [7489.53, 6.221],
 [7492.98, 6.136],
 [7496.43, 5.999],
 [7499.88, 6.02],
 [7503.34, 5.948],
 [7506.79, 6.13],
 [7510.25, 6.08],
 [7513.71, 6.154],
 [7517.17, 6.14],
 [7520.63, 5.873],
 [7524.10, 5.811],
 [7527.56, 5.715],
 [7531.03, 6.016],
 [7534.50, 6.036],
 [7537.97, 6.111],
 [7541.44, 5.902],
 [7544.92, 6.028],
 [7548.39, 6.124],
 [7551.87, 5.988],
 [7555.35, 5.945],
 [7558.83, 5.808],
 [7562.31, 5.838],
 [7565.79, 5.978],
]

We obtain 0.5 angstrom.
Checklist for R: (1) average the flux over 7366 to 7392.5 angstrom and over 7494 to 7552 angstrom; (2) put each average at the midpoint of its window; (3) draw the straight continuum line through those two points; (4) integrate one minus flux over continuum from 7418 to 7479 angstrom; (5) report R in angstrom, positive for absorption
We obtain 0.5 angstrom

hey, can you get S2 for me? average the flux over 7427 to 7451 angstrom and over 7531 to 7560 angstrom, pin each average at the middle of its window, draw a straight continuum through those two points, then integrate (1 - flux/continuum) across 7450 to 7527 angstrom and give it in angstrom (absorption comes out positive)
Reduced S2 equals 0.8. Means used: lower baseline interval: 6.2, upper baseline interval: 6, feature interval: 6.05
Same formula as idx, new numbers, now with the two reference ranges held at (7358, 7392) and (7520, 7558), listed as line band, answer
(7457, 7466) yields 0.2 angstrom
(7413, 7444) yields 0.7 angstrom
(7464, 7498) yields 0.1 angstrom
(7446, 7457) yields 0.0 angstrom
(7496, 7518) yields -0.1 angstrom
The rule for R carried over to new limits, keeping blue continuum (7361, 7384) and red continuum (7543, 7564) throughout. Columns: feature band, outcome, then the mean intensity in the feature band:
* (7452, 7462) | 0.2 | 6.07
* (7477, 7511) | 0.3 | 6.05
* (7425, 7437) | 0.3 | 6.13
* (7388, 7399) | 0.3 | 6.17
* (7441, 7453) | 0.0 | 6.24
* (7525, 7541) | 0.1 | 5.96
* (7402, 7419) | 0.6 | 6.1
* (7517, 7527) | 0.2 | 5.89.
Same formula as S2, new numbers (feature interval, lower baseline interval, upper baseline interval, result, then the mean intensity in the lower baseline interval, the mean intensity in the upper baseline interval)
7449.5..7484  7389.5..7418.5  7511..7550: 0.0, 6.14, 5.99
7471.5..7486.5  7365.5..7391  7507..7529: 0.1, 6.32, 5.98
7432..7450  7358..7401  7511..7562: -0.2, 6.32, 5.97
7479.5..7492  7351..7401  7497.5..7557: 0.1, 6.31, 6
